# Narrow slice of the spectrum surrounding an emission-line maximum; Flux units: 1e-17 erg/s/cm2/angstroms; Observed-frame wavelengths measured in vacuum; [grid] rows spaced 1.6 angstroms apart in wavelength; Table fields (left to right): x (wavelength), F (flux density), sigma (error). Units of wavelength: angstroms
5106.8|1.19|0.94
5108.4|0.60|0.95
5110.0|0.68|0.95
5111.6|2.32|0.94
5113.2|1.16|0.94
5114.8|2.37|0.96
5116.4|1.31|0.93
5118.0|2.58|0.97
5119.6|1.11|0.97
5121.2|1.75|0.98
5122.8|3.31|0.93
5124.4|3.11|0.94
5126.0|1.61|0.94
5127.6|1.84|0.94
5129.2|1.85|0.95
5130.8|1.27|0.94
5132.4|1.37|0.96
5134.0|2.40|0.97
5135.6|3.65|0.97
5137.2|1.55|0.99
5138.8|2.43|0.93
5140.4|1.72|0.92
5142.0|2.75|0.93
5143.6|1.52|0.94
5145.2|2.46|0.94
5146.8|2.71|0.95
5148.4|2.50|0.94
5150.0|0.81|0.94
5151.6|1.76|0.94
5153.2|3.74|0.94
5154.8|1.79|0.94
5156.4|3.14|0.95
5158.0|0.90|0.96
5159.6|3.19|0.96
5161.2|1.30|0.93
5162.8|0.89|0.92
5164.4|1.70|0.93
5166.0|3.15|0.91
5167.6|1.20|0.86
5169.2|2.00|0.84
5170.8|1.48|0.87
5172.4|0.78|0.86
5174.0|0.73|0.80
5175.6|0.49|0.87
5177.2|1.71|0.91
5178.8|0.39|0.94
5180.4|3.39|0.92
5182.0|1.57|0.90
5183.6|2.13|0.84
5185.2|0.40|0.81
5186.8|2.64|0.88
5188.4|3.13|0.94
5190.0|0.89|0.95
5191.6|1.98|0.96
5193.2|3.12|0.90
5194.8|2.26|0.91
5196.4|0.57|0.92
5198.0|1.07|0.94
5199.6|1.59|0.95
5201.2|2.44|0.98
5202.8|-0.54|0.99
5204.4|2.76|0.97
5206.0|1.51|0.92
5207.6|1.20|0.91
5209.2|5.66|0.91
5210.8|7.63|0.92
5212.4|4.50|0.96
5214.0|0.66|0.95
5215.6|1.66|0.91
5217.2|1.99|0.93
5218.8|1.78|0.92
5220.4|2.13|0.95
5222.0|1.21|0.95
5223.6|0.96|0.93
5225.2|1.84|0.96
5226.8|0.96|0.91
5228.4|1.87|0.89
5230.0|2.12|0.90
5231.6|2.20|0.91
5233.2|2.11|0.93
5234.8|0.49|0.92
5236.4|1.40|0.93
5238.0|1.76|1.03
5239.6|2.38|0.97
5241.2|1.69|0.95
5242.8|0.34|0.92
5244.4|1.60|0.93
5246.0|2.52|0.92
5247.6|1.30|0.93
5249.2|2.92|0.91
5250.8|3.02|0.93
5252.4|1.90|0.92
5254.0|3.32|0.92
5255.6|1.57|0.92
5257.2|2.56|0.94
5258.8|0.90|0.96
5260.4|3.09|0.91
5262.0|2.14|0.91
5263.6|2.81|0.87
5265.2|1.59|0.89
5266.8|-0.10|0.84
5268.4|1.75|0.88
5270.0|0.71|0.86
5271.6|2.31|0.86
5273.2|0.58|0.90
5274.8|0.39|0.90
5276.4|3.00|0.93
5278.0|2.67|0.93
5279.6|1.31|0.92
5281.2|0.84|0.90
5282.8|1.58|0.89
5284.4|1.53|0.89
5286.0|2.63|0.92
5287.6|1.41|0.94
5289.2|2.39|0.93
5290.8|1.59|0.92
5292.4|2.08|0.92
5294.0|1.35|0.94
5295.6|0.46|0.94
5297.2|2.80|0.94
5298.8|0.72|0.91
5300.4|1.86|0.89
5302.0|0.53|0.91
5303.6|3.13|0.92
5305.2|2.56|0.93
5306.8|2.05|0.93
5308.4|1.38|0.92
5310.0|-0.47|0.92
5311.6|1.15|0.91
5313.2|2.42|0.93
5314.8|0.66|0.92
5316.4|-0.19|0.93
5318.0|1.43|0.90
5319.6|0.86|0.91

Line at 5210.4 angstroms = H-gamma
